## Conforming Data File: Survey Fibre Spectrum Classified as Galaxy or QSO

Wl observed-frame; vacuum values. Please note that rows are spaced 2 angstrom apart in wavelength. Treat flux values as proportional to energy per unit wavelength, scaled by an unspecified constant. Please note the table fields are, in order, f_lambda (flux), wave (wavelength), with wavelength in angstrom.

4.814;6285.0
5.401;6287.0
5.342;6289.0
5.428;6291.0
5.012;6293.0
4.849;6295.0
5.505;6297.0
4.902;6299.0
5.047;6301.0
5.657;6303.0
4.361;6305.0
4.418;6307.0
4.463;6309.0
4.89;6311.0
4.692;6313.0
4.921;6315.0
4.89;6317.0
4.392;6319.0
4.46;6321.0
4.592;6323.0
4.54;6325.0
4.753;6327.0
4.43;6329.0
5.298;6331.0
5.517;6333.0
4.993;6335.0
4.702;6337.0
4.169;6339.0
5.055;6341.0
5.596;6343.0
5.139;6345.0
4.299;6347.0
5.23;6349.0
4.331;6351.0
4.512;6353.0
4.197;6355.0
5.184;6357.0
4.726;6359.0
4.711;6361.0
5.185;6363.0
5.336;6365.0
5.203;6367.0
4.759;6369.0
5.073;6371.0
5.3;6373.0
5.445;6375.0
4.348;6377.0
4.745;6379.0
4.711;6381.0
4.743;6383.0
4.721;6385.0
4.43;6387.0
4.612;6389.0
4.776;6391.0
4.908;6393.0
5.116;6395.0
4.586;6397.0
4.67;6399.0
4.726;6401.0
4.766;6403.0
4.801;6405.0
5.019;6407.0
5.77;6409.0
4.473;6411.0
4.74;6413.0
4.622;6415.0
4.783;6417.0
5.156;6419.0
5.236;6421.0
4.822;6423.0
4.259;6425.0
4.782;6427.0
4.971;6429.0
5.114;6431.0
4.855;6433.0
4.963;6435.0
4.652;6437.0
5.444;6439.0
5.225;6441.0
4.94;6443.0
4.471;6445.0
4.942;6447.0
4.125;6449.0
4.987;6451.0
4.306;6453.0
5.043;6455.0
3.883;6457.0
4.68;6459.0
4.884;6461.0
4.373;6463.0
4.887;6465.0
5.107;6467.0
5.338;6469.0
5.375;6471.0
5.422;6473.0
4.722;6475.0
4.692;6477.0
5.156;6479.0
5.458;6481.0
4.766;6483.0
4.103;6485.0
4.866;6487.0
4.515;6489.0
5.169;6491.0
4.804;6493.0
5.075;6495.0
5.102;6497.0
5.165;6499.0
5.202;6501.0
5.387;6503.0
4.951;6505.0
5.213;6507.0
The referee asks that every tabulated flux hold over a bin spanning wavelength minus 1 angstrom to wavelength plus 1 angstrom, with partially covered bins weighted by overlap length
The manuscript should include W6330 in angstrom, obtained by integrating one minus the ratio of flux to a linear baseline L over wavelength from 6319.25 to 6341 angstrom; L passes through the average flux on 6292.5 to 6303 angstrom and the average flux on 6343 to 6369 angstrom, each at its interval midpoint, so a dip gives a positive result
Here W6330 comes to 1.01 angstrom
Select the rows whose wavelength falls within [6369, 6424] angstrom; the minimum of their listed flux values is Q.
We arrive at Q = 4.348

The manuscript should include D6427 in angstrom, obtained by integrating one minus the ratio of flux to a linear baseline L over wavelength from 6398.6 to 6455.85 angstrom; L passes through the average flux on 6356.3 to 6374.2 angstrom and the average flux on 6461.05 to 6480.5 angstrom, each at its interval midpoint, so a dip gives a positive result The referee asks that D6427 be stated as 2.0 angstrom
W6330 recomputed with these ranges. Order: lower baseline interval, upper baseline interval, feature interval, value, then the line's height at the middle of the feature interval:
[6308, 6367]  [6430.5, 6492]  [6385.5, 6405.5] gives 0.38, 4.83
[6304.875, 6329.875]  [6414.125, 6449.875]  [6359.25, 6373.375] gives -1.01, 4.72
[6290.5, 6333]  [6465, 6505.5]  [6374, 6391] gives 0.66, 4.91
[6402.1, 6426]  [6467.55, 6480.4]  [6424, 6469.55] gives 2.03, 5.01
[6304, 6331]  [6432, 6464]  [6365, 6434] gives -2.44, 4.7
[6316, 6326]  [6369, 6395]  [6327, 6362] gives -1.17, 4.67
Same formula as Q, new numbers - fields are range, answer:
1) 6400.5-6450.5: 4.125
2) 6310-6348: 4.169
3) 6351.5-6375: 4.197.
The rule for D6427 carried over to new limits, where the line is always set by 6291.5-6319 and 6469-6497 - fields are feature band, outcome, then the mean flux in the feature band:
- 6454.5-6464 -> 0.8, 4.55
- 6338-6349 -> 0.0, 4.89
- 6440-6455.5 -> 0.6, 4.75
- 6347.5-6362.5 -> 0.6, 4.7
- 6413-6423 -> 0.0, 4.92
